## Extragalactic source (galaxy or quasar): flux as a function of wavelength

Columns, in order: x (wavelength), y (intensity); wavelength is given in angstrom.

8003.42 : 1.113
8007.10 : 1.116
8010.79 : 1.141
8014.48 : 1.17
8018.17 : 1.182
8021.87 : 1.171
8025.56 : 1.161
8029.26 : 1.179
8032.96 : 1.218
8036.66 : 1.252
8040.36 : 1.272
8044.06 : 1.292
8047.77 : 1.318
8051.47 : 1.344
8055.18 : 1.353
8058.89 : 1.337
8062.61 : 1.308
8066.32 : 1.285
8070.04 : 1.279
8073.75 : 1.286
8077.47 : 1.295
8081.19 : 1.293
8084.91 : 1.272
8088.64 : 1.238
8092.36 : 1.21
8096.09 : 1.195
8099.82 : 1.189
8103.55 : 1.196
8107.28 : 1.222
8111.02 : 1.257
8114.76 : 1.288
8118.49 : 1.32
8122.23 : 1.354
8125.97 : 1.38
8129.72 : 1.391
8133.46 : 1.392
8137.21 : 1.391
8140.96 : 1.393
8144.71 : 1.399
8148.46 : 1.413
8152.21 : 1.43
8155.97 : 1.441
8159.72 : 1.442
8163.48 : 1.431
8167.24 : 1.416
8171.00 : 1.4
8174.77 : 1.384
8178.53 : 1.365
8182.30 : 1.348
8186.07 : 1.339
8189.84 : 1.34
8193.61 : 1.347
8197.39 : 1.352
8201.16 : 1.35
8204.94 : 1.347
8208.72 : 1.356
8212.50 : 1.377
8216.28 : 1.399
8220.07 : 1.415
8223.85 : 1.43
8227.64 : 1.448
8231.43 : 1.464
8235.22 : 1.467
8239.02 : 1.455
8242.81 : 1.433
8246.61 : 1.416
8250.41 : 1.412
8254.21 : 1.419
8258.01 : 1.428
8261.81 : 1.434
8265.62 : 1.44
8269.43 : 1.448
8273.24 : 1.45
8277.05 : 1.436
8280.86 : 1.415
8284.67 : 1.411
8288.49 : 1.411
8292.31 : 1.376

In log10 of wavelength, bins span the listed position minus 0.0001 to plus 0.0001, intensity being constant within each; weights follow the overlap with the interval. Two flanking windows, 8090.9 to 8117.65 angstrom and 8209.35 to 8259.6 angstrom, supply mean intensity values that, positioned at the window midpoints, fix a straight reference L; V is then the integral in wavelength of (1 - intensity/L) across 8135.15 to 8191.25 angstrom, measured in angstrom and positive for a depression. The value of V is -3.4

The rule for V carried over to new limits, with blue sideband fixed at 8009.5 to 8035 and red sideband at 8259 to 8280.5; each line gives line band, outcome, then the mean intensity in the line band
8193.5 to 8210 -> 0.2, 1.35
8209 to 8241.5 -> -0.8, 1.43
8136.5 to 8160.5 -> -1.9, 1.42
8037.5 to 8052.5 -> -1.3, 1.3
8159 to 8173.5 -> -1.0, 1.42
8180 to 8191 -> 0.0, 1.34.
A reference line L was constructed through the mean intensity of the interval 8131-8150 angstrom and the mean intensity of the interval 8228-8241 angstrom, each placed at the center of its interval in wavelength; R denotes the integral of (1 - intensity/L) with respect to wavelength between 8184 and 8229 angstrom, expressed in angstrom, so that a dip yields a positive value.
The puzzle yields 2.1 angstrom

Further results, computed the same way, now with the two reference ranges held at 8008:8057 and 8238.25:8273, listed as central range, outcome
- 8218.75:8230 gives -0.24 angstrom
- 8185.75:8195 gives 0.21 angstrom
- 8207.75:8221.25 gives 0.07 angstrom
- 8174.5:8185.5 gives 0.04 angstrom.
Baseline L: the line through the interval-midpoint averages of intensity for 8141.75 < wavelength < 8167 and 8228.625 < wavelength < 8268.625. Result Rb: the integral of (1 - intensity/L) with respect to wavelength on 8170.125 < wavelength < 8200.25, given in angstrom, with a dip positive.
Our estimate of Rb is 1.5 angstrom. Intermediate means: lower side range 1.42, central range 1.36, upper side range 1.44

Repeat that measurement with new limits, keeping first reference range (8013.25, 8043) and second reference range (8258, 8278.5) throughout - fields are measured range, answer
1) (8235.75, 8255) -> -0.17 angstrom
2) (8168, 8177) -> -0.32 angstrom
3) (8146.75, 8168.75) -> -1.62 angstrom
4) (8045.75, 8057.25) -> -1.04 angstrom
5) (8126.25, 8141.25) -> -0.95 angstrom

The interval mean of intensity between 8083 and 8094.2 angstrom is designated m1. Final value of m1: 1.24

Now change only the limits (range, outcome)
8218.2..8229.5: 1.43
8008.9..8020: 1.16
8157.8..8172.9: 1.42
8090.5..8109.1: 1.2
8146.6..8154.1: 1.42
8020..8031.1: 1.17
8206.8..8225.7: 1.4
